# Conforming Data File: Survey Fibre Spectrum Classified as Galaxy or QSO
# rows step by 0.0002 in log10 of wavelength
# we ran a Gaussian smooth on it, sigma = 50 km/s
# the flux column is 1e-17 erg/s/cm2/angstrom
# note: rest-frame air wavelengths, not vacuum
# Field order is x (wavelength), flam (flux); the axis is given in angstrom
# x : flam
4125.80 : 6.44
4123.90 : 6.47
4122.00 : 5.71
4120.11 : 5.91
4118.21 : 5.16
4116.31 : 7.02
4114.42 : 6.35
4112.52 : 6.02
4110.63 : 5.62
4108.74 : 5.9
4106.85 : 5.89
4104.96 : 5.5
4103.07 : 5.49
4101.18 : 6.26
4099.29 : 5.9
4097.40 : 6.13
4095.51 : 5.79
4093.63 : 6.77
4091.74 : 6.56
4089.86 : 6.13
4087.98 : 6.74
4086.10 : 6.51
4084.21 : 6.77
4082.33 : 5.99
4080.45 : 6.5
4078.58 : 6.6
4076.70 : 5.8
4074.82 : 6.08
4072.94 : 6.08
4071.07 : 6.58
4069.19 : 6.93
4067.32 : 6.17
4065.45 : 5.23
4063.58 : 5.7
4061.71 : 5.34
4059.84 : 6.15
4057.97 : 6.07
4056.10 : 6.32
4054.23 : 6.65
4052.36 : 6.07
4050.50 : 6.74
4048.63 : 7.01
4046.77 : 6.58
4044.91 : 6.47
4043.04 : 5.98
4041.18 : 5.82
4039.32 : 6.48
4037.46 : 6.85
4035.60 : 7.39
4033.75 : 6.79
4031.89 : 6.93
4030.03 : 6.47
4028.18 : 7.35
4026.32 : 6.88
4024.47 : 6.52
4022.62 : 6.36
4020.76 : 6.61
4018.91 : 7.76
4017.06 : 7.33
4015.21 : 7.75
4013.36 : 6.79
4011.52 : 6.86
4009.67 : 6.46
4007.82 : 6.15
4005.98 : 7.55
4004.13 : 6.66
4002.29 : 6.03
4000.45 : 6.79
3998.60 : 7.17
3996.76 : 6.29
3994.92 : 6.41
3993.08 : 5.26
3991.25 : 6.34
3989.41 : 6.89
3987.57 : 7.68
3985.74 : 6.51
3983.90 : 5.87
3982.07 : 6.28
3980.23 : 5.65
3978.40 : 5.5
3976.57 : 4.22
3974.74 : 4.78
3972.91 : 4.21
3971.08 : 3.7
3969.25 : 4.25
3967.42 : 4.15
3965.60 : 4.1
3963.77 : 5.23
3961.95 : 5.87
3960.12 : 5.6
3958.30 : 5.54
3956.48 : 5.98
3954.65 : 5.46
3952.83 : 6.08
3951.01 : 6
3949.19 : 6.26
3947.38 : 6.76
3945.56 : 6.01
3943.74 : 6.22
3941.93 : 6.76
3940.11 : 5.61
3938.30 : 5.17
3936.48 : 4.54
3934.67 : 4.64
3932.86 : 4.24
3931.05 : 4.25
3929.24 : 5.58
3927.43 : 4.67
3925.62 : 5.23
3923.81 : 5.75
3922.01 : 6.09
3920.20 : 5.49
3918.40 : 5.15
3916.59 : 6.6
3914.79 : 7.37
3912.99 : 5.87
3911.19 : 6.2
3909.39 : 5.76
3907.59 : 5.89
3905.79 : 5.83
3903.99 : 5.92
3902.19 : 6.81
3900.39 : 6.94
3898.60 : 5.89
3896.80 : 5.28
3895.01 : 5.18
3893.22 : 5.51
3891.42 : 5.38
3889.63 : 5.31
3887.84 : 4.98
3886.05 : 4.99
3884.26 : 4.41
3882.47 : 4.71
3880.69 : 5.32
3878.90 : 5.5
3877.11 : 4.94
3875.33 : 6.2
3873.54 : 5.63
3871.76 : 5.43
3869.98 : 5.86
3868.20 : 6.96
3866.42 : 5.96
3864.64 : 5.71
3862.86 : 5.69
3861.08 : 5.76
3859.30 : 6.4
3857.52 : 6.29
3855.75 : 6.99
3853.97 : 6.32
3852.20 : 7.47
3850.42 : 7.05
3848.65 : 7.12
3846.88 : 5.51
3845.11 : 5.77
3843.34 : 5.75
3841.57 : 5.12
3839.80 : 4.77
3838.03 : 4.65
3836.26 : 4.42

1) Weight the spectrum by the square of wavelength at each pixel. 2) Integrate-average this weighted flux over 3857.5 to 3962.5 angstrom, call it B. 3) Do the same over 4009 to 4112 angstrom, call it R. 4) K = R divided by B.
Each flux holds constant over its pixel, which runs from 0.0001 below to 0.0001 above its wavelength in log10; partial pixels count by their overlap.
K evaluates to 1.22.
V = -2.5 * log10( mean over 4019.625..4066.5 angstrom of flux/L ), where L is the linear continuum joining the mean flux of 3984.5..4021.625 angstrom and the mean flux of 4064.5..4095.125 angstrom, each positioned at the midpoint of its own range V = 0.02 mag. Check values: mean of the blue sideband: 6.76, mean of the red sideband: 6.33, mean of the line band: 6.43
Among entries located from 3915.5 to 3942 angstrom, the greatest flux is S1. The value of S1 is 6.76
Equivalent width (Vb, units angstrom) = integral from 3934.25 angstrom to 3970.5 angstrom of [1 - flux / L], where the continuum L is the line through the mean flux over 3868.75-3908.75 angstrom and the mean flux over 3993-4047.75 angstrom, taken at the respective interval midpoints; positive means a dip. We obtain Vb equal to 3.6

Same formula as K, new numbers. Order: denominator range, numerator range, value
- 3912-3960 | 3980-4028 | 1.22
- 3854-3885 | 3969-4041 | 1.18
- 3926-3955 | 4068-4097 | 1.24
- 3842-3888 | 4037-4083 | 1.17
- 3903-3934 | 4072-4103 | 1.21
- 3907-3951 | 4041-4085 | 1.18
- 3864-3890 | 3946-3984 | 1.02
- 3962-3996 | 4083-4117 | 1.21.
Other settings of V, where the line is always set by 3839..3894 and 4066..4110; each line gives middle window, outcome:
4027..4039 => -0.140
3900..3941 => 0.048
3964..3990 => 0.143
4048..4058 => -0.061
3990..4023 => -0.112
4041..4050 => -0.054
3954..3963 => 0.049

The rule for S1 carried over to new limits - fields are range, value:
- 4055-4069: 6.32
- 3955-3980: 5.98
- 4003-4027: 7.76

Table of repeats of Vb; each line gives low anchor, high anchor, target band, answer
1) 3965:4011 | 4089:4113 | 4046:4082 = -1.8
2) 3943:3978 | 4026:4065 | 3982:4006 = -3.3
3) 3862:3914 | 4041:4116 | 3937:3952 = -0.6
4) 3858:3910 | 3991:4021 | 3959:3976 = 4.6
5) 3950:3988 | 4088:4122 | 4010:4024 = -3.6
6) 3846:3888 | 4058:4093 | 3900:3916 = -0.8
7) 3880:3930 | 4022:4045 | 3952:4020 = 3.4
